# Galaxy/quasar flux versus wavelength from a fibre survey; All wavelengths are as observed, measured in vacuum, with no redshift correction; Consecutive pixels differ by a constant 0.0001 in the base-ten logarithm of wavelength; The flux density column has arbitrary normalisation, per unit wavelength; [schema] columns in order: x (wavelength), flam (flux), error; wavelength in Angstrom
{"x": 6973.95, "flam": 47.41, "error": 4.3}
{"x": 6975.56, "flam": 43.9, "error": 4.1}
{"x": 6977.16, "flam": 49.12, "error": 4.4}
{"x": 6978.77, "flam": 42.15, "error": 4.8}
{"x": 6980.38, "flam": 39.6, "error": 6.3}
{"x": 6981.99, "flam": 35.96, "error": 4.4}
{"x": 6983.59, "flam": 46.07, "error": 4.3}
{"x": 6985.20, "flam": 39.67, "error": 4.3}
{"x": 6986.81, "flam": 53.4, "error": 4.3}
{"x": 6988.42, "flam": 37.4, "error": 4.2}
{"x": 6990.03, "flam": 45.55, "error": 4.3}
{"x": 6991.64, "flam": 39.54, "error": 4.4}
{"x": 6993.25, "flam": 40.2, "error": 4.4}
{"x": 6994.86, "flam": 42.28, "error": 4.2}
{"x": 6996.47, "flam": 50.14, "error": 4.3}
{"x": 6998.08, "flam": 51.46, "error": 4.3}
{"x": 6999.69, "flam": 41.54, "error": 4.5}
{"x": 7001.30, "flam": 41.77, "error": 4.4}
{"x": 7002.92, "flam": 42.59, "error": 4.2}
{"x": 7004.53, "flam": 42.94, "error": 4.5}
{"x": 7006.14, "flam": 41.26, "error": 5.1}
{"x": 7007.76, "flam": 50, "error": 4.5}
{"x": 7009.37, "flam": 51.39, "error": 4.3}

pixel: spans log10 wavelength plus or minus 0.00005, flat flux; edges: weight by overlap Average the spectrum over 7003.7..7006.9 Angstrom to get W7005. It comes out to 42.2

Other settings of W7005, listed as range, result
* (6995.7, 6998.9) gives 50.8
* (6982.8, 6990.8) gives 44.4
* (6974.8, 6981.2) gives 43.7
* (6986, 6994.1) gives 43.2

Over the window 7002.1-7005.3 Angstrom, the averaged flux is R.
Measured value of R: 42.7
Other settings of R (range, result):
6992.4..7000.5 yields 45.1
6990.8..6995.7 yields 40.8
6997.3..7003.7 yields 44.3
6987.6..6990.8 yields 41.5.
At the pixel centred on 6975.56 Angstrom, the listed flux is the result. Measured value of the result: 43.9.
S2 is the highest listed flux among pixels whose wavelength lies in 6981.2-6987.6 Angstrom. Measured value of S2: 53.4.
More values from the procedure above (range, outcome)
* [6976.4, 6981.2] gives 49.12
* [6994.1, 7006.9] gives 51.46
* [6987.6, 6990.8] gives 45.55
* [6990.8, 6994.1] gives 40.2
